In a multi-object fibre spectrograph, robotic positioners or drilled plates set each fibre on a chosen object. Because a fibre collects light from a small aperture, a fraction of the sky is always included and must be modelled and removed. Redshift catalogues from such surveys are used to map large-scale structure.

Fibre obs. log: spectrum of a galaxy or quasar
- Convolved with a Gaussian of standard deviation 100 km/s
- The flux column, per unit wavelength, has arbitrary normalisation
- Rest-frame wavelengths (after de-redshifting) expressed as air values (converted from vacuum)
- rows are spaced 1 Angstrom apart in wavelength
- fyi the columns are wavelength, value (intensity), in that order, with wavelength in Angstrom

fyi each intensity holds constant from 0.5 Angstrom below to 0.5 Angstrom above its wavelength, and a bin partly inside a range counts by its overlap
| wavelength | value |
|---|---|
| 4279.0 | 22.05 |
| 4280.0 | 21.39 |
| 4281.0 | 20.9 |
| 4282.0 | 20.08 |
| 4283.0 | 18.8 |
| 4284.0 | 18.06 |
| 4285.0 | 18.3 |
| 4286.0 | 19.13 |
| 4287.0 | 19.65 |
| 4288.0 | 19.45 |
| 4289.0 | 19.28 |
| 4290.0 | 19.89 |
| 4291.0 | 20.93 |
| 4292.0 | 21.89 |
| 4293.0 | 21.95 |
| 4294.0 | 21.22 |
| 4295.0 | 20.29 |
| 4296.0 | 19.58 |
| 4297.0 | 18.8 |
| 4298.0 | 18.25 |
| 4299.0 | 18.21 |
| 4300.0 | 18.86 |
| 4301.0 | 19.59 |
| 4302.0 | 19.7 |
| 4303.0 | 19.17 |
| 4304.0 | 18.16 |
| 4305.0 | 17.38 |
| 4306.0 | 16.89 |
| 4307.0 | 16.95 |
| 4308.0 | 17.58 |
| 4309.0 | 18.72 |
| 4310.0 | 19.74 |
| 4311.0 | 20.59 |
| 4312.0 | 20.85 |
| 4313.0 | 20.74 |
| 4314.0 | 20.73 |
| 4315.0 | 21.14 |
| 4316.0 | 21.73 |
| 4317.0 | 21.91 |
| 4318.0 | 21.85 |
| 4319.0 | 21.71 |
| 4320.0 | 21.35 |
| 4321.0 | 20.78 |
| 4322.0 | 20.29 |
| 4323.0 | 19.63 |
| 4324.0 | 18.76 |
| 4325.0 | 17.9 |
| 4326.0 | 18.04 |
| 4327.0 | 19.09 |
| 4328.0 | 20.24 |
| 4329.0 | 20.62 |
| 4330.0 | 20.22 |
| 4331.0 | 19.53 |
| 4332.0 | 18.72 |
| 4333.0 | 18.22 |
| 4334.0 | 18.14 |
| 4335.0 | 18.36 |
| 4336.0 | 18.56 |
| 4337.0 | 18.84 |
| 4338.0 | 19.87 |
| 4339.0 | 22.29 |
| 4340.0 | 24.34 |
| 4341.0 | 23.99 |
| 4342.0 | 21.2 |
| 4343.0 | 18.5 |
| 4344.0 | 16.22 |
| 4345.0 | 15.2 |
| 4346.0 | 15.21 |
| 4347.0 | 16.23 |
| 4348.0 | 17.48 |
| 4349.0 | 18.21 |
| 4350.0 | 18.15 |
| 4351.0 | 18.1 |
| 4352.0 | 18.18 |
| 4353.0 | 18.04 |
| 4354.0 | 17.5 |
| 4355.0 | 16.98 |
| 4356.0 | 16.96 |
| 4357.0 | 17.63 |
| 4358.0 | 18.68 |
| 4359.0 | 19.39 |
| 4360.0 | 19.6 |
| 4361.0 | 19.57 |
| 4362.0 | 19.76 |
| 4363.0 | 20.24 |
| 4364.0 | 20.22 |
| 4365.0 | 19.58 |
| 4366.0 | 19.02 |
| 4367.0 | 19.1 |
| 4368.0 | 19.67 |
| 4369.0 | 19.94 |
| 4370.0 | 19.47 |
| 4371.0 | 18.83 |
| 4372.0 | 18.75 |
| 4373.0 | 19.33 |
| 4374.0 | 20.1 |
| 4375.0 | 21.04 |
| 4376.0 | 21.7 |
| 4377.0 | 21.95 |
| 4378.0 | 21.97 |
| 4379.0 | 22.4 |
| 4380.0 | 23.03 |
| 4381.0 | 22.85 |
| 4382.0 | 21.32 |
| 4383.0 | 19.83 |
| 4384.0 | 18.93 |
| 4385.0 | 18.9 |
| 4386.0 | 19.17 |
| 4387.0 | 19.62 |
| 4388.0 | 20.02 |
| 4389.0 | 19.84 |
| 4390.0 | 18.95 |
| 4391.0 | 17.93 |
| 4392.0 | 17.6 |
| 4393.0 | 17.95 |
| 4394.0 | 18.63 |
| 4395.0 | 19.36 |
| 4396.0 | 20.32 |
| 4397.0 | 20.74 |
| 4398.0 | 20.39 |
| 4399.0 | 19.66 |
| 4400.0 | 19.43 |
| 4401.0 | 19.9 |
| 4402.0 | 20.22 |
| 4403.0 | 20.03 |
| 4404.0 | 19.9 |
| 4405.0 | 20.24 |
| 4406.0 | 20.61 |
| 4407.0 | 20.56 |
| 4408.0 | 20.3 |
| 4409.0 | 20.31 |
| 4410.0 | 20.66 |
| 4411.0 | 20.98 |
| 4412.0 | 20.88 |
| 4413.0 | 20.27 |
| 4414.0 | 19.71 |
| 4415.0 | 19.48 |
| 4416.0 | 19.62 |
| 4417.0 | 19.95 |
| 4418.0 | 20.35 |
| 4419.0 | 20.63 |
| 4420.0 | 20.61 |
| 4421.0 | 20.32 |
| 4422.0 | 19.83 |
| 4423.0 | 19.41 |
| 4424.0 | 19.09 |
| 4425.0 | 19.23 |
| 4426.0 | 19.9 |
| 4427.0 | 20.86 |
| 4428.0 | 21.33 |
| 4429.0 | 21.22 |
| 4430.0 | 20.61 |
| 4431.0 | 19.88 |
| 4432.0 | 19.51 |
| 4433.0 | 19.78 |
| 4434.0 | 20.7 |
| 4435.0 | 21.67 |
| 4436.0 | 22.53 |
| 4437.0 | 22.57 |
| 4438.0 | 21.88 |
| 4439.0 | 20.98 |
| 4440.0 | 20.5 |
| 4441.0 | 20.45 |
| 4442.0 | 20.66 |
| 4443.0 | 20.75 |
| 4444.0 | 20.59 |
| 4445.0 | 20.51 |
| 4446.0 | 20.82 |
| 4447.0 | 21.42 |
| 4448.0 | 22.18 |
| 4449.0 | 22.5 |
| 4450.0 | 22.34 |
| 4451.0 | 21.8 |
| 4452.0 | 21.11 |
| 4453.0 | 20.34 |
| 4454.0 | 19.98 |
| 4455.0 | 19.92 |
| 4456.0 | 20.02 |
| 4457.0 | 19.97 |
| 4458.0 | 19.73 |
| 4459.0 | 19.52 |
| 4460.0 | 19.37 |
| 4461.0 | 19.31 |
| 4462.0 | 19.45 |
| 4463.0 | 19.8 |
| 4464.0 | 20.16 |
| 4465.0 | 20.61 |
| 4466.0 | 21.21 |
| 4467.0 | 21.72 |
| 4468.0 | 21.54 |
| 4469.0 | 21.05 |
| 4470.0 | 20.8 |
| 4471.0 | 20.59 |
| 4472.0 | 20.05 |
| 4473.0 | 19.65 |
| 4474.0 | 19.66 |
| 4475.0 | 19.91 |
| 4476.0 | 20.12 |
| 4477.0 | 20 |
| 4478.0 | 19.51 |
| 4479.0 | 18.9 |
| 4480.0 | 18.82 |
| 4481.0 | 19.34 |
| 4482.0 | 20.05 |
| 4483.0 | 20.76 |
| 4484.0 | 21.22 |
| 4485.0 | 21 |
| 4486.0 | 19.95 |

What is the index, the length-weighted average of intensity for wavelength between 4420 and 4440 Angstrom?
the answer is 20.6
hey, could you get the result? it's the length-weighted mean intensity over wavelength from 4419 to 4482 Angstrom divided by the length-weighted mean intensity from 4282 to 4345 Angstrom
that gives 1.0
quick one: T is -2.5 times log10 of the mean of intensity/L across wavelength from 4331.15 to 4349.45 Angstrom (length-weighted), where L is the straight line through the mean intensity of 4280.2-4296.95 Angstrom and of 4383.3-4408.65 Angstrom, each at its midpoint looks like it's 0.05 mag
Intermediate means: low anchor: 20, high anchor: 19.6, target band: 18.9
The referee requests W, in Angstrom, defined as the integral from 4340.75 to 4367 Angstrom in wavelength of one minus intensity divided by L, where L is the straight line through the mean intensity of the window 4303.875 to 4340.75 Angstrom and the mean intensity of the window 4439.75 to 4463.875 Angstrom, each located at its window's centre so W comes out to 2.0 Angstrom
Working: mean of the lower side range 19.8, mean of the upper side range 20.5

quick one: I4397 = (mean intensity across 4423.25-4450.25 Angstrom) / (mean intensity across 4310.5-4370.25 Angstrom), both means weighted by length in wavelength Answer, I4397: 1.08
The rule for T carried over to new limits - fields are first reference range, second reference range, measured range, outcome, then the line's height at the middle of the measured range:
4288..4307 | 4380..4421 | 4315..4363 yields 0.02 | 19.6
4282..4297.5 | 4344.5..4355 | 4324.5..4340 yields -0.08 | 18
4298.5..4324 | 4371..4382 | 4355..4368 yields 0.10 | 20.9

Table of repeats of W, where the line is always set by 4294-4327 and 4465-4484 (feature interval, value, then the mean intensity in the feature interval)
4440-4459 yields -0.6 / 20.8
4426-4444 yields -0.7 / 20.9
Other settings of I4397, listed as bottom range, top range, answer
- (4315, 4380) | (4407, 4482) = 1.05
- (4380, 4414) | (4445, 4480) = 1.02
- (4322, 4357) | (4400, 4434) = 1.08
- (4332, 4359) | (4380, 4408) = 1.07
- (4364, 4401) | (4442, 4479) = 1.03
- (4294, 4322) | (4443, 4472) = 1.05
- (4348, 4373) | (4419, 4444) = 1.10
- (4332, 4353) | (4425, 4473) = 1.10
